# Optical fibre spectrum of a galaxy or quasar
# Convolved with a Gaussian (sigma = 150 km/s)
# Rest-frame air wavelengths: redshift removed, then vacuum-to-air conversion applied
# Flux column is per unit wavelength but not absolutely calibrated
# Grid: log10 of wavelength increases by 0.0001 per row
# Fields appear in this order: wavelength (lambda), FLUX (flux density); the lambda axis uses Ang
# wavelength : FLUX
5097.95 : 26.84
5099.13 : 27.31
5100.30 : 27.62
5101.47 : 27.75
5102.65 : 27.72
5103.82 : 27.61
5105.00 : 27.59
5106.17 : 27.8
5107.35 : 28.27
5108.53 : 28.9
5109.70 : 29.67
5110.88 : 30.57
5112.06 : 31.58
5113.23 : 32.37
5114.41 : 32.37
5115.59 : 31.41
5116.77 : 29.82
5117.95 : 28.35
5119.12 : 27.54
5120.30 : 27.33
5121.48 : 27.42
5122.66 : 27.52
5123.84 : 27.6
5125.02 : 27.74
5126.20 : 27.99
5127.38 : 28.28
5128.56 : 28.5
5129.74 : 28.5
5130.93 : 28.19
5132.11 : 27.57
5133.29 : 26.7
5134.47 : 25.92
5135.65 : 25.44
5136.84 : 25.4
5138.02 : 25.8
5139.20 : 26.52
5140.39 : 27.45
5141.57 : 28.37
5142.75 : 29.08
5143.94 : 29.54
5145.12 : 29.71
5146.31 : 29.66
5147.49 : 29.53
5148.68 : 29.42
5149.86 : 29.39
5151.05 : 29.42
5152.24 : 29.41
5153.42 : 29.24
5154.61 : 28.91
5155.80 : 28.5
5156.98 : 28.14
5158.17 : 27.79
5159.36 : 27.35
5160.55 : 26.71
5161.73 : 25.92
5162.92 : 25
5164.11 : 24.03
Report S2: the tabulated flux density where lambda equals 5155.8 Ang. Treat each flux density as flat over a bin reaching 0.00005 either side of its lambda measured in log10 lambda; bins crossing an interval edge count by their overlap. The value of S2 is 28.5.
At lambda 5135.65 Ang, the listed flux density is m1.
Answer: 25.44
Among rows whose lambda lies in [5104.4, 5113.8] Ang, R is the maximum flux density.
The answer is 32.37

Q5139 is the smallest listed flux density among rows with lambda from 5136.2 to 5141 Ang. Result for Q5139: 25.4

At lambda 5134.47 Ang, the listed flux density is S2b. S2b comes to 25.92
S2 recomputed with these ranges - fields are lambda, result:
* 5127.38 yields 28.28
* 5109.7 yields 29.67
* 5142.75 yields 29.08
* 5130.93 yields 28.19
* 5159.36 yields 27.35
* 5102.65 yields 27.72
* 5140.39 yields 27.45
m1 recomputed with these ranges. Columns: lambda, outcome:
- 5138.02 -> 25.8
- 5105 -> 27.59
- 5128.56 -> 28.5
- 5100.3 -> 27.62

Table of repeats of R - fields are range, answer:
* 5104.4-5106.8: 27.8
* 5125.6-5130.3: 28.5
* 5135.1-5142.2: 28.37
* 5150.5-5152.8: 29.42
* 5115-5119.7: 31.41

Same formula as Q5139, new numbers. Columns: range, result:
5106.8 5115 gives 28.27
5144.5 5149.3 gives 29.42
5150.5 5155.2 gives 28.91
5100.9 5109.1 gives 27.59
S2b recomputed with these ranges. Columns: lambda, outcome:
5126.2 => 27.99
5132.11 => 27.57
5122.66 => 27.52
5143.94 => 29.54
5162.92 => 25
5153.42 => 29.24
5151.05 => 29.42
